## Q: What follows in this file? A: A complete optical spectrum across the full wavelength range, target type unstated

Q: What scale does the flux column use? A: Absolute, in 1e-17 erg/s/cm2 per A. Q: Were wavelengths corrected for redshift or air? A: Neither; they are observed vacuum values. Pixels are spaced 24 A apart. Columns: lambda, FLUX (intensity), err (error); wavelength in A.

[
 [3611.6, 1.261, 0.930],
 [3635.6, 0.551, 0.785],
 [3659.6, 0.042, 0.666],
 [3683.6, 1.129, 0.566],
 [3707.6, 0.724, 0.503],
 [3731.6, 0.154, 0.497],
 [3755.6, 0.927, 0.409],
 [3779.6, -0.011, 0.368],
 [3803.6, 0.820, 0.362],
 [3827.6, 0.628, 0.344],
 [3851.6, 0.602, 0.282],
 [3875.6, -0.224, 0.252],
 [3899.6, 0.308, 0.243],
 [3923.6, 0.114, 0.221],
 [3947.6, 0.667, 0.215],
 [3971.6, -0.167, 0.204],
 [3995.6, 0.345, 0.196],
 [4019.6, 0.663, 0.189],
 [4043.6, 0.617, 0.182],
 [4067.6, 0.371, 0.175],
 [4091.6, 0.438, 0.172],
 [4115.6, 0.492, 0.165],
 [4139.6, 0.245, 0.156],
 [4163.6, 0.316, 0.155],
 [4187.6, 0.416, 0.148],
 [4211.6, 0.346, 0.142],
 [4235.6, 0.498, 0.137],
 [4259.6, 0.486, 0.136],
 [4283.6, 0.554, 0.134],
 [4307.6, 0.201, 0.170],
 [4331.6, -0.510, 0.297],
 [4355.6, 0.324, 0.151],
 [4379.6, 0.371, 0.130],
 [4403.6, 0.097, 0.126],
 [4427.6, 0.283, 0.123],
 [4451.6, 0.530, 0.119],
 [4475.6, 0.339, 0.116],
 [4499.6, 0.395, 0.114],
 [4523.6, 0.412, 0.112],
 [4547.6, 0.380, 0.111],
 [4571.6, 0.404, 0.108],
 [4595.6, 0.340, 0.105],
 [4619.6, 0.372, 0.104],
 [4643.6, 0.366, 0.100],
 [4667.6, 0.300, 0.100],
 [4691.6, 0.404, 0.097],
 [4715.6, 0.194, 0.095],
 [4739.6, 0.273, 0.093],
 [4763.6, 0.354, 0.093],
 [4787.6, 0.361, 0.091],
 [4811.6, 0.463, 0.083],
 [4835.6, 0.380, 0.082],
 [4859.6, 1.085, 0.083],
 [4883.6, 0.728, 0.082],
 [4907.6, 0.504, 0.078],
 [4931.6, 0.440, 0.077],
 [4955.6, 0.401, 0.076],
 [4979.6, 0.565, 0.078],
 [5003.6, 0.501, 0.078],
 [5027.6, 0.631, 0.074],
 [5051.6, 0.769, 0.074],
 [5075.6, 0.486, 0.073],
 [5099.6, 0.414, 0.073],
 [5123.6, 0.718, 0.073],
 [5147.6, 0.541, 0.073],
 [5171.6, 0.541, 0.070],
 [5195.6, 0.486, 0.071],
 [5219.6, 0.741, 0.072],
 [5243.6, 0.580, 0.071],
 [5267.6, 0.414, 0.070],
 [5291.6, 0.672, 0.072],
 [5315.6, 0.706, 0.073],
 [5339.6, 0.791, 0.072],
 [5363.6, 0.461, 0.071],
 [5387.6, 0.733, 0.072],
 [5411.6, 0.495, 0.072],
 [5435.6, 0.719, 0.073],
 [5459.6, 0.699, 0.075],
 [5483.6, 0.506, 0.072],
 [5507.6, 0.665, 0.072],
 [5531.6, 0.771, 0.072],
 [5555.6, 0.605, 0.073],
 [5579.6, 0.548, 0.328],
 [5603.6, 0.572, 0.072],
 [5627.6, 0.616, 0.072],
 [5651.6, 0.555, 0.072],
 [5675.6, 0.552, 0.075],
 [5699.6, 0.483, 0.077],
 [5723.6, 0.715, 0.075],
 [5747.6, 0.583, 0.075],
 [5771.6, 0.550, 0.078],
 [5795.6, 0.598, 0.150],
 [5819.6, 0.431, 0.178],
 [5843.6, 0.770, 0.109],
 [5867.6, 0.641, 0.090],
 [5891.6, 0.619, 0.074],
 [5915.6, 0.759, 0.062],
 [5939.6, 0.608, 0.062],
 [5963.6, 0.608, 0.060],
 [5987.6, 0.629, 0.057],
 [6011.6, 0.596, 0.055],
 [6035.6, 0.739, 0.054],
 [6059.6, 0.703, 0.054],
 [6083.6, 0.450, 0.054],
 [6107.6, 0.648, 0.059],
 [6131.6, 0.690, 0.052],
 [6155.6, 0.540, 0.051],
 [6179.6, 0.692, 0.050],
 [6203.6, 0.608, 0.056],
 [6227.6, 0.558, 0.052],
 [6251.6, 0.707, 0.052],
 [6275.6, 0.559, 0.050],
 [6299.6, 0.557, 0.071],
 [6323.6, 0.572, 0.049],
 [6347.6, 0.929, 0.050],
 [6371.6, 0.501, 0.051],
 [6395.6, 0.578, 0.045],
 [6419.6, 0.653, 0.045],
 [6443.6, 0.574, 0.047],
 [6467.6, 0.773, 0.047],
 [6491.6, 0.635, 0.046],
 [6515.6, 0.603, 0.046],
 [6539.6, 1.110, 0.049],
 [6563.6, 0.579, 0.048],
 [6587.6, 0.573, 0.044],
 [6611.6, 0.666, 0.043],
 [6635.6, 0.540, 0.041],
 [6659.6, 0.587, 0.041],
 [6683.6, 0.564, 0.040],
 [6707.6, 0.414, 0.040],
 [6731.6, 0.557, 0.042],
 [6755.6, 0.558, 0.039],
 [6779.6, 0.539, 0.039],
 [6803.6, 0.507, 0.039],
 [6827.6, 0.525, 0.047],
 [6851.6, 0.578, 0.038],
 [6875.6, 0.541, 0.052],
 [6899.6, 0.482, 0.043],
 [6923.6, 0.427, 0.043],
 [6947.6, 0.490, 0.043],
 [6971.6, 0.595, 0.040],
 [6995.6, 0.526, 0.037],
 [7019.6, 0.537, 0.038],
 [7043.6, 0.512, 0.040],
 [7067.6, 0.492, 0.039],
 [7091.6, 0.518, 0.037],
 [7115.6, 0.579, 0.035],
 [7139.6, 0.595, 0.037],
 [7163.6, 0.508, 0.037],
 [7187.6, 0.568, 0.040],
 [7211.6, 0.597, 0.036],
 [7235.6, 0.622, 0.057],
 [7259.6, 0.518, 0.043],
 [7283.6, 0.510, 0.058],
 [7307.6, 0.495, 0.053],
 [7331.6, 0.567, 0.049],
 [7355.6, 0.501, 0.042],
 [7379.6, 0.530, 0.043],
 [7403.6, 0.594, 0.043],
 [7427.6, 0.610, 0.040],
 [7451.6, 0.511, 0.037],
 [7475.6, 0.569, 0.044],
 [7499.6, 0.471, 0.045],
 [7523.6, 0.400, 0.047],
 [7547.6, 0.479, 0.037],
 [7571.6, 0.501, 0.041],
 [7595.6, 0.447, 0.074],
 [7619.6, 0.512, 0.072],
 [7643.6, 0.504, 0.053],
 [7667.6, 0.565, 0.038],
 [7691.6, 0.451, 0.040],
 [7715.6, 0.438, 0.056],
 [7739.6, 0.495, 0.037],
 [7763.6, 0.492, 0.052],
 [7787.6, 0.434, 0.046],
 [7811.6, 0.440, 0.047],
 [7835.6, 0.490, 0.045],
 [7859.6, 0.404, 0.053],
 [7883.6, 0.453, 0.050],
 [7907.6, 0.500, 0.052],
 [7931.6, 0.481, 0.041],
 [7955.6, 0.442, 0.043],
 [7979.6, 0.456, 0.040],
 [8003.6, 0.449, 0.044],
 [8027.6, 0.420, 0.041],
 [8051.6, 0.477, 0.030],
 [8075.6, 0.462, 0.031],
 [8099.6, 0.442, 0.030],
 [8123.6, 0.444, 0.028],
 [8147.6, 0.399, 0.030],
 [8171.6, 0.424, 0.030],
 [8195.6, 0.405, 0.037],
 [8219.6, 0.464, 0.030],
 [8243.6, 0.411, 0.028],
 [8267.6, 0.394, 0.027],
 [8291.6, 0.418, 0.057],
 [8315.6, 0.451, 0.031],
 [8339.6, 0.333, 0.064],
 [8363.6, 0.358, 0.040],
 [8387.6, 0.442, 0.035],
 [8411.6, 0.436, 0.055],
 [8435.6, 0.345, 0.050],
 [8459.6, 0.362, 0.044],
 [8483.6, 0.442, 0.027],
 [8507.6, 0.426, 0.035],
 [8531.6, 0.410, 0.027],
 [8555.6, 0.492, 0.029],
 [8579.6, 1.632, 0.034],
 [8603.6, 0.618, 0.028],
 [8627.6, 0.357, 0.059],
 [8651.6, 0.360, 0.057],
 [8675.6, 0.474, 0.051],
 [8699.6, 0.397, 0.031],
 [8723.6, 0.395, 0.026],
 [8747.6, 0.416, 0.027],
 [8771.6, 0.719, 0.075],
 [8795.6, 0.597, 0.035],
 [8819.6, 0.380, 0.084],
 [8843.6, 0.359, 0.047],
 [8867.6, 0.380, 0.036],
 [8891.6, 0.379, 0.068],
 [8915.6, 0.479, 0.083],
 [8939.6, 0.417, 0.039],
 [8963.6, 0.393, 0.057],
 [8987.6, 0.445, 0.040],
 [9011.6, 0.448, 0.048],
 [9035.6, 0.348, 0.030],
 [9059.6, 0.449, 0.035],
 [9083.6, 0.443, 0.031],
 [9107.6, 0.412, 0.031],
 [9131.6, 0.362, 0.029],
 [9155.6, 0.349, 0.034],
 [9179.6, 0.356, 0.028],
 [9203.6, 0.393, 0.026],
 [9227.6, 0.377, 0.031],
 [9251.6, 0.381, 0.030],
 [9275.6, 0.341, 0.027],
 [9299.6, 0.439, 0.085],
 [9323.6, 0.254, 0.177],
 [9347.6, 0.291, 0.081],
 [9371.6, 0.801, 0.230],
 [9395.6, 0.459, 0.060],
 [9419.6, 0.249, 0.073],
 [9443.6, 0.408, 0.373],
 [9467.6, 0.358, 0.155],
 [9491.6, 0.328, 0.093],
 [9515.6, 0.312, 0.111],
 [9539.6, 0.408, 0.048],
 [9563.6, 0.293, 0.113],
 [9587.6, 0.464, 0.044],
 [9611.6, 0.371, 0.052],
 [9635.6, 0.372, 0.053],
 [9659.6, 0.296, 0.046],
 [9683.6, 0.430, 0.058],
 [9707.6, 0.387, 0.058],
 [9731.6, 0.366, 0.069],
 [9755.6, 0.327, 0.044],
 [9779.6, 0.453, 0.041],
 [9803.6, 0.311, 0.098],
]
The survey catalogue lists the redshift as 0.306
